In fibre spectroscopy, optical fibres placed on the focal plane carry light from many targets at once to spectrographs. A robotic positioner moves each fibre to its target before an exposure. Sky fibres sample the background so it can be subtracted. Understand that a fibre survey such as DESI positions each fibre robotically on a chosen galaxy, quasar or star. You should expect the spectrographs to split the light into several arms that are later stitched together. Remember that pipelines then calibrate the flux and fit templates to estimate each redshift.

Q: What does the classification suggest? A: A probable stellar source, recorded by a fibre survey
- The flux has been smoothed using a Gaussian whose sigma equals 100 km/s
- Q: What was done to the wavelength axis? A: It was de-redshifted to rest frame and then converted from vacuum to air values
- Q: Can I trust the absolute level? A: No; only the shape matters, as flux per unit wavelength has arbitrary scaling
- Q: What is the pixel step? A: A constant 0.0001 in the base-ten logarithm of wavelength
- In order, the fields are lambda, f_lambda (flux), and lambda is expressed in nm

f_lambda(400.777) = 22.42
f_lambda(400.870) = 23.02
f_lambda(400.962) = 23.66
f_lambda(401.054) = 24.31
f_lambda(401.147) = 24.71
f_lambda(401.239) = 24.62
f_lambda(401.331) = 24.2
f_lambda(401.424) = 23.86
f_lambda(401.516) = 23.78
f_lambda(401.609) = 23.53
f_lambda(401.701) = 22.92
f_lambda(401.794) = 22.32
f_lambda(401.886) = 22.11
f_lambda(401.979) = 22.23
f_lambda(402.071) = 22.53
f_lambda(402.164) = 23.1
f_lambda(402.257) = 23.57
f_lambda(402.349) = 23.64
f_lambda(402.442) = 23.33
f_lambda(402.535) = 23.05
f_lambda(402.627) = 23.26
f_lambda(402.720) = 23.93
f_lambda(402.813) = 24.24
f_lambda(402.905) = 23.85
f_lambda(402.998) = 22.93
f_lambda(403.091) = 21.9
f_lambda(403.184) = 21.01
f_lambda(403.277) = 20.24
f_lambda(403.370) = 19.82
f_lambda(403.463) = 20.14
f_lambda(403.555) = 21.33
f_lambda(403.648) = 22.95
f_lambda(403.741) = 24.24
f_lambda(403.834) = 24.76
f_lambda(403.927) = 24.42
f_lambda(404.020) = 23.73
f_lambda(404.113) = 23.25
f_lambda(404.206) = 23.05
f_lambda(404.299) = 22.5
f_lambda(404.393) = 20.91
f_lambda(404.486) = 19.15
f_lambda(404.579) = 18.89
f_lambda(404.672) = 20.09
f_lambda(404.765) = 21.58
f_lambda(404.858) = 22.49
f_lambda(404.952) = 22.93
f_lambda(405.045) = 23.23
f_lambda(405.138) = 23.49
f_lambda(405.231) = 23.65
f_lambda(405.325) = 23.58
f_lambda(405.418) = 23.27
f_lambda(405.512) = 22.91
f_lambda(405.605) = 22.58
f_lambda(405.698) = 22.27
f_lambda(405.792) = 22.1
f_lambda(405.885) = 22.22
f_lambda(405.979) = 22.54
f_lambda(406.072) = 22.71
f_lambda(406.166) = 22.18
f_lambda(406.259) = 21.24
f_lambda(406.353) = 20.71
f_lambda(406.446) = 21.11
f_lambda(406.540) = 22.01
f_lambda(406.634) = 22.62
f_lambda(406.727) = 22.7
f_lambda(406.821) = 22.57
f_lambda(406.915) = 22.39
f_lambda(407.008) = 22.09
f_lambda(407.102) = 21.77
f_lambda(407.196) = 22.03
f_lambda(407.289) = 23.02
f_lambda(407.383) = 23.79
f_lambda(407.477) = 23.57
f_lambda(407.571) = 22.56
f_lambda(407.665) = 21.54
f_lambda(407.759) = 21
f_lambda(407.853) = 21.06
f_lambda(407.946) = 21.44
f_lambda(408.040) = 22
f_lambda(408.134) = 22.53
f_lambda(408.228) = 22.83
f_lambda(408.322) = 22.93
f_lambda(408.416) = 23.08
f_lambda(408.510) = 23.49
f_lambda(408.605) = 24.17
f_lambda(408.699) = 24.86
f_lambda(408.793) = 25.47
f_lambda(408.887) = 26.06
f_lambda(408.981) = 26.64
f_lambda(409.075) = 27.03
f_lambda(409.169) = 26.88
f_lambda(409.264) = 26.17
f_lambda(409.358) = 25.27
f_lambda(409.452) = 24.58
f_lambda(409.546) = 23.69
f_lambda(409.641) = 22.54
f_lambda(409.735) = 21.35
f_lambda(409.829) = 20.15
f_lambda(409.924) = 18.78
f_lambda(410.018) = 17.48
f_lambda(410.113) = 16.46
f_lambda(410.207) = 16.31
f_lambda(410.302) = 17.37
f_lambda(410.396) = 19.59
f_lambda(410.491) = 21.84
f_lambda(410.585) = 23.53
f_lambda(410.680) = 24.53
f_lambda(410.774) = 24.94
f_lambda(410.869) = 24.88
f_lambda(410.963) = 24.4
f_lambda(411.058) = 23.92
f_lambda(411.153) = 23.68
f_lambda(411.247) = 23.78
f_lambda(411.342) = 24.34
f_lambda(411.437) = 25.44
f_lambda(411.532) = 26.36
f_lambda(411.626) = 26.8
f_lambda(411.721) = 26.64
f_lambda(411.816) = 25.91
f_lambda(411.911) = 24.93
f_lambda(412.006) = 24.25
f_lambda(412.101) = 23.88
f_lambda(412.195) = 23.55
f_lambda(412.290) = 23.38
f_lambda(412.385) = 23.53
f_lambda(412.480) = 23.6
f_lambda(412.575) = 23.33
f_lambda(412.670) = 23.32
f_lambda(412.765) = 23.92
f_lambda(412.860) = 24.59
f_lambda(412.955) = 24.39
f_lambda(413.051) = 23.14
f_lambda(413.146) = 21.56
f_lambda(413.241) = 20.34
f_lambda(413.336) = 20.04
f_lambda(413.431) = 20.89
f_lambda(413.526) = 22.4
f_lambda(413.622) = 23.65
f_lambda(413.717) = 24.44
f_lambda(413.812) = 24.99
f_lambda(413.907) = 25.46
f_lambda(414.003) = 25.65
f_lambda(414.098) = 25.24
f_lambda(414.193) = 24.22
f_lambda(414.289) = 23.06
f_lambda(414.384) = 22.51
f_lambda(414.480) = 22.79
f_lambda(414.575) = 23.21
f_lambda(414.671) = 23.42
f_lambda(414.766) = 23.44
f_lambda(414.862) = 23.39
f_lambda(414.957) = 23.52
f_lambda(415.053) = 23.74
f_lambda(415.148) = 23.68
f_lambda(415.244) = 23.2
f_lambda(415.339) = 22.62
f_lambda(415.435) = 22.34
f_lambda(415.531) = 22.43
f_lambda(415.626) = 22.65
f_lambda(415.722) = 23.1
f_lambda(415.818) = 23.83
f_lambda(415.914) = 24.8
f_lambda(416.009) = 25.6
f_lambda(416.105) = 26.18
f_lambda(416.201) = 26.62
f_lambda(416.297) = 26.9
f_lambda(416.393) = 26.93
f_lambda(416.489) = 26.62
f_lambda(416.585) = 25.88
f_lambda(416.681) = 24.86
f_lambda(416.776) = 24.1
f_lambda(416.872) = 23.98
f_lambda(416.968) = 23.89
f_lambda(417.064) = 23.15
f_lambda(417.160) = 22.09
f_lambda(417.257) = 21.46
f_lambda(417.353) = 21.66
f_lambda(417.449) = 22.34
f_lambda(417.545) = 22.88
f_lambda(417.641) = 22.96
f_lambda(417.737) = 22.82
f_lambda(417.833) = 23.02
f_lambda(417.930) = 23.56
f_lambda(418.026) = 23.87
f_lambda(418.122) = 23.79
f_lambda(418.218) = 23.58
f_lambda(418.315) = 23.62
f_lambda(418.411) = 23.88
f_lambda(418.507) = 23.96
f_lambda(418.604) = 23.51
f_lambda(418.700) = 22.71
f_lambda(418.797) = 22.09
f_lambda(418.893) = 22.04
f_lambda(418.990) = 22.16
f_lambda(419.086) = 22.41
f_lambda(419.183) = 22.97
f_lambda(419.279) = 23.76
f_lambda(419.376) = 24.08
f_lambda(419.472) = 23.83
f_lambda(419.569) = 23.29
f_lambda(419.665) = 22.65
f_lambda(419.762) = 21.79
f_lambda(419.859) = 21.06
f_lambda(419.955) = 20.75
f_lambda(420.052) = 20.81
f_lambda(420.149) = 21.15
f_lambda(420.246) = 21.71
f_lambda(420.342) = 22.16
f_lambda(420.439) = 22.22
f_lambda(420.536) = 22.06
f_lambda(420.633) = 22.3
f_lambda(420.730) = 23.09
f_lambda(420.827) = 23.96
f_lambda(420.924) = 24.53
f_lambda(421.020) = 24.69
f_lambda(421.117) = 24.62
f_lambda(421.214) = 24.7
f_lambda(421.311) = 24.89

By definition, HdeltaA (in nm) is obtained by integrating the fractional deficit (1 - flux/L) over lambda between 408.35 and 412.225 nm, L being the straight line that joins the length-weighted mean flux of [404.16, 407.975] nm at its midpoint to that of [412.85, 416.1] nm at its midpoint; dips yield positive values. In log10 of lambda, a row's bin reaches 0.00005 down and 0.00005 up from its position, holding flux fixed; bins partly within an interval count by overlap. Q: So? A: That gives -0.13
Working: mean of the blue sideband 22.1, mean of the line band 23.5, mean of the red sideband 23.4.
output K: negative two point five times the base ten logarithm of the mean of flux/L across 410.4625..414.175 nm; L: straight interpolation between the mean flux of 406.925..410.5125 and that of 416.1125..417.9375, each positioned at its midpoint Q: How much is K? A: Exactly -0.04 mag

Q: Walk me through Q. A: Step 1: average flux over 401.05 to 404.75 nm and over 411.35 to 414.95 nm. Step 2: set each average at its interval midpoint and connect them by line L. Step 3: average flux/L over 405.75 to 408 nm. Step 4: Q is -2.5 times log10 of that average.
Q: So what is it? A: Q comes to 0.05 mag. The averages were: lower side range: 22.7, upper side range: 23.8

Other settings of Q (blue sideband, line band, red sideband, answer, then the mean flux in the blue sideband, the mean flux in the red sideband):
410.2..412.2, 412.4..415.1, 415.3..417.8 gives 0.024 mag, 23.8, 23.9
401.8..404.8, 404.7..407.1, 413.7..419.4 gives 0.011 mag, 22.4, 23.7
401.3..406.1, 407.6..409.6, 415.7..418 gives -0.034 mag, 22.6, 24.1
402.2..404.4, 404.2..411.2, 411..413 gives 0.053 mag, 22.8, 24.5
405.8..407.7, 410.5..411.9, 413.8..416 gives -0.084 mag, 22.3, 23.6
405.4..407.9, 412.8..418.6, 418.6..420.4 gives -0.063 mag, 22.2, 22.3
